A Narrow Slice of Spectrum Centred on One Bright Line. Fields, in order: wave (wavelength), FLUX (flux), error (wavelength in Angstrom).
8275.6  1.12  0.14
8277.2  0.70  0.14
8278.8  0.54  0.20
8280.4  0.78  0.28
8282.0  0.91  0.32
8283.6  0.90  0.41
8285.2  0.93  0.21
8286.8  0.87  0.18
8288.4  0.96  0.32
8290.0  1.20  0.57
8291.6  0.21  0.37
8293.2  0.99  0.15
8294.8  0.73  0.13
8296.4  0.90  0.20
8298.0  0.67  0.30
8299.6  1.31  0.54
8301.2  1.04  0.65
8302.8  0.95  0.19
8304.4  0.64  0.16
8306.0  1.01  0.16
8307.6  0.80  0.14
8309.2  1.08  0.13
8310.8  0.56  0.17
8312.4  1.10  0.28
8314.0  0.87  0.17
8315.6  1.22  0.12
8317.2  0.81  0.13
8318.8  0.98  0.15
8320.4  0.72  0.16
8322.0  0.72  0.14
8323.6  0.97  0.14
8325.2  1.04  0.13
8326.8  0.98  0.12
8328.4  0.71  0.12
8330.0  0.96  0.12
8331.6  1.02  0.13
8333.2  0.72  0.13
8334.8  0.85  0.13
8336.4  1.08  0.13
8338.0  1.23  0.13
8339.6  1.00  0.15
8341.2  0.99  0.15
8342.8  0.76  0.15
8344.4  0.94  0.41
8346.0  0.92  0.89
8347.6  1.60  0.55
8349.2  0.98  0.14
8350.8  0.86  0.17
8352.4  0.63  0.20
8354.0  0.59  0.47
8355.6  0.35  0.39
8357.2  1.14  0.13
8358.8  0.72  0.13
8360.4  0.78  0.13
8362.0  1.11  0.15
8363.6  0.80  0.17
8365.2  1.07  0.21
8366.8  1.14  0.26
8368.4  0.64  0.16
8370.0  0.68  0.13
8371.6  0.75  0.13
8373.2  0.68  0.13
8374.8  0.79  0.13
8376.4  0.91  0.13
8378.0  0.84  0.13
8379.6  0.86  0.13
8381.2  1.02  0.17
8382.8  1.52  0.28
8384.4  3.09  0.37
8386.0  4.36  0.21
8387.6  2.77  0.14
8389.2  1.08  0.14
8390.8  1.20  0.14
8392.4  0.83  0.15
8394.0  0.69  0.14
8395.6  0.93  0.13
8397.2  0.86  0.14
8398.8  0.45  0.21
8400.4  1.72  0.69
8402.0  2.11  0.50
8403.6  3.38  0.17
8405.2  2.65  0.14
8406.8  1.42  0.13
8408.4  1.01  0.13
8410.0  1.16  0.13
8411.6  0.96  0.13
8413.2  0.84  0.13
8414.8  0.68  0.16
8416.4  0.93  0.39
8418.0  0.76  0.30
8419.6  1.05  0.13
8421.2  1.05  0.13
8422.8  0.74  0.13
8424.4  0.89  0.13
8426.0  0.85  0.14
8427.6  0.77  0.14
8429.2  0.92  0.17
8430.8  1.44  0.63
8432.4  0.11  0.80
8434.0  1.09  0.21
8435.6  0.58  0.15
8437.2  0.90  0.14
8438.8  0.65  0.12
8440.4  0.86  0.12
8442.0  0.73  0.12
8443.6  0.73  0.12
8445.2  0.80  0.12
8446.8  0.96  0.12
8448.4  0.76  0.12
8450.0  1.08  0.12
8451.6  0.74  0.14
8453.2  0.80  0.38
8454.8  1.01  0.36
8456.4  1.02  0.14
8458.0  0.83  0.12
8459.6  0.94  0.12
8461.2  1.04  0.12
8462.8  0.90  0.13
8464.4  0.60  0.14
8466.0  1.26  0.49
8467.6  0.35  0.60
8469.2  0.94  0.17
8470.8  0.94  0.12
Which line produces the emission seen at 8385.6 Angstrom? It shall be [S II] 6716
